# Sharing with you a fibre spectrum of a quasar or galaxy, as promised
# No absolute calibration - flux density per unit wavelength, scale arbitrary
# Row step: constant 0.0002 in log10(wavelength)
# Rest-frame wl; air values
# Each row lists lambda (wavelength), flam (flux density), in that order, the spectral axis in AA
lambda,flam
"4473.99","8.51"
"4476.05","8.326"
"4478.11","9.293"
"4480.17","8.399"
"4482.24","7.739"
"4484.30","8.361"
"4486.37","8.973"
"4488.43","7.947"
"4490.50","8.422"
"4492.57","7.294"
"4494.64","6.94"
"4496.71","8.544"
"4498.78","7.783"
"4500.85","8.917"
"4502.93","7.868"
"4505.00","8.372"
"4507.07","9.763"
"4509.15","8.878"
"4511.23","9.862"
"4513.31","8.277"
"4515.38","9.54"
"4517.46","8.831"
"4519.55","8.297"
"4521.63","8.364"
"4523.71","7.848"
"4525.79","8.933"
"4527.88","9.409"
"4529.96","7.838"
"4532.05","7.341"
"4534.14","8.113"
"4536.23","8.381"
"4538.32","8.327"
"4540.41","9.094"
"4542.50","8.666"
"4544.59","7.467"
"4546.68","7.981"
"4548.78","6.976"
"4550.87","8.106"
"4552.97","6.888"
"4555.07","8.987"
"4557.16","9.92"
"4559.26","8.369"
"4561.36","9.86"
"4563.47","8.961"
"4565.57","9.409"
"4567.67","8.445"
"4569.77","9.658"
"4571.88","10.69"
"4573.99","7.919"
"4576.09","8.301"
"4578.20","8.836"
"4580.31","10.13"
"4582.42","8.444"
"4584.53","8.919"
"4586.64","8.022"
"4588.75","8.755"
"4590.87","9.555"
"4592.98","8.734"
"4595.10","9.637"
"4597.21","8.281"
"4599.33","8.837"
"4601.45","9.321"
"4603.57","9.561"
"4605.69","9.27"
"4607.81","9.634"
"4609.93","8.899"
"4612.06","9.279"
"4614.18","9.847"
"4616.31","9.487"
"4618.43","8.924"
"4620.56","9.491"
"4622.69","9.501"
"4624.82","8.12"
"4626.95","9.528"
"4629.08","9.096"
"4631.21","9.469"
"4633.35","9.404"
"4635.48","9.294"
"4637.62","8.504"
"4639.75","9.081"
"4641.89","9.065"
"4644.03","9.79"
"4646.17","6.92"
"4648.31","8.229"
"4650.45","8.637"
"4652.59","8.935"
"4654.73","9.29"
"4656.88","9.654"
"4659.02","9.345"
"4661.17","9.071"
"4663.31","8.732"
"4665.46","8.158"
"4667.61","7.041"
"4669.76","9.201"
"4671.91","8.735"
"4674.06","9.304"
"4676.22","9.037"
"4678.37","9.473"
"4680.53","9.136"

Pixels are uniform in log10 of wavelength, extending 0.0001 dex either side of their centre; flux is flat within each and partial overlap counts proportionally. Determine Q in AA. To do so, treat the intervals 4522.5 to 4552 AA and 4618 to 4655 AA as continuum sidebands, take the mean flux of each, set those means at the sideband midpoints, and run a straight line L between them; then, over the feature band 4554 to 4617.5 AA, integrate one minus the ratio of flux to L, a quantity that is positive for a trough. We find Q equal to -4.3 AA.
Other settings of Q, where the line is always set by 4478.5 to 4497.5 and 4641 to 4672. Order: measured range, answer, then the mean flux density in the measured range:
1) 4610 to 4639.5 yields -2.1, 9.21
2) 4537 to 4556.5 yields 0.5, 8.1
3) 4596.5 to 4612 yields -1.1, 9.14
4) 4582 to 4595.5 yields -0.6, 8.85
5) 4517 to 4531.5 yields -0.4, 8.45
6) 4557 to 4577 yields -1.7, 9.12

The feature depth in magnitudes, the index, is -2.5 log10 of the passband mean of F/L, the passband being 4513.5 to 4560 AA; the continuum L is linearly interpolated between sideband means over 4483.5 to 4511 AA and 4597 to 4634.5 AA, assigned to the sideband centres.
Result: 0.038 mag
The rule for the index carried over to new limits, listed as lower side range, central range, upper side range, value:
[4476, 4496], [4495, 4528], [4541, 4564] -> -0.053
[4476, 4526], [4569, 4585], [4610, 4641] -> -0.023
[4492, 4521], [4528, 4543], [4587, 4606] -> 0.050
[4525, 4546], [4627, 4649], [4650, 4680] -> -0.016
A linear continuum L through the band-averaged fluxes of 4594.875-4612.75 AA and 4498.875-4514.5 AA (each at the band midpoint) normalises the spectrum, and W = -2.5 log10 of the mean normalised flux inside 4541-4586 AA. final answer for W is 0.04 mag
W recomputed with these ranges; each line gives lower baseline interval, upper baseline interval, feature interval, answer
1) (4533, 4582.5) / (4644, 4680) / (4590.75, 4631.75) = -0.06 mag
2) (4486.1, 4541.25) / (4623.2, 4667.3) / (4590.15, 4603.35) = -0.04 mag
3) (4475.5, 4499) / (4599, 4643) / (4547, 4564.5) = 0.03 mag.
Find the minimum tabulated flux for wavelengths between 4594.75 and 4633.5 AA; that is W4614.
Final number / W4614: 8.12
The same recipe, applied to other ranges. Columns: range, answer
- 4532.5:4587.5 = 6.888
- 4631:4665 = 6.92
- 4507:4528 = 7.848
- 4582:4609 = 8.022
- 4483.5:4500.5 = 6.94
